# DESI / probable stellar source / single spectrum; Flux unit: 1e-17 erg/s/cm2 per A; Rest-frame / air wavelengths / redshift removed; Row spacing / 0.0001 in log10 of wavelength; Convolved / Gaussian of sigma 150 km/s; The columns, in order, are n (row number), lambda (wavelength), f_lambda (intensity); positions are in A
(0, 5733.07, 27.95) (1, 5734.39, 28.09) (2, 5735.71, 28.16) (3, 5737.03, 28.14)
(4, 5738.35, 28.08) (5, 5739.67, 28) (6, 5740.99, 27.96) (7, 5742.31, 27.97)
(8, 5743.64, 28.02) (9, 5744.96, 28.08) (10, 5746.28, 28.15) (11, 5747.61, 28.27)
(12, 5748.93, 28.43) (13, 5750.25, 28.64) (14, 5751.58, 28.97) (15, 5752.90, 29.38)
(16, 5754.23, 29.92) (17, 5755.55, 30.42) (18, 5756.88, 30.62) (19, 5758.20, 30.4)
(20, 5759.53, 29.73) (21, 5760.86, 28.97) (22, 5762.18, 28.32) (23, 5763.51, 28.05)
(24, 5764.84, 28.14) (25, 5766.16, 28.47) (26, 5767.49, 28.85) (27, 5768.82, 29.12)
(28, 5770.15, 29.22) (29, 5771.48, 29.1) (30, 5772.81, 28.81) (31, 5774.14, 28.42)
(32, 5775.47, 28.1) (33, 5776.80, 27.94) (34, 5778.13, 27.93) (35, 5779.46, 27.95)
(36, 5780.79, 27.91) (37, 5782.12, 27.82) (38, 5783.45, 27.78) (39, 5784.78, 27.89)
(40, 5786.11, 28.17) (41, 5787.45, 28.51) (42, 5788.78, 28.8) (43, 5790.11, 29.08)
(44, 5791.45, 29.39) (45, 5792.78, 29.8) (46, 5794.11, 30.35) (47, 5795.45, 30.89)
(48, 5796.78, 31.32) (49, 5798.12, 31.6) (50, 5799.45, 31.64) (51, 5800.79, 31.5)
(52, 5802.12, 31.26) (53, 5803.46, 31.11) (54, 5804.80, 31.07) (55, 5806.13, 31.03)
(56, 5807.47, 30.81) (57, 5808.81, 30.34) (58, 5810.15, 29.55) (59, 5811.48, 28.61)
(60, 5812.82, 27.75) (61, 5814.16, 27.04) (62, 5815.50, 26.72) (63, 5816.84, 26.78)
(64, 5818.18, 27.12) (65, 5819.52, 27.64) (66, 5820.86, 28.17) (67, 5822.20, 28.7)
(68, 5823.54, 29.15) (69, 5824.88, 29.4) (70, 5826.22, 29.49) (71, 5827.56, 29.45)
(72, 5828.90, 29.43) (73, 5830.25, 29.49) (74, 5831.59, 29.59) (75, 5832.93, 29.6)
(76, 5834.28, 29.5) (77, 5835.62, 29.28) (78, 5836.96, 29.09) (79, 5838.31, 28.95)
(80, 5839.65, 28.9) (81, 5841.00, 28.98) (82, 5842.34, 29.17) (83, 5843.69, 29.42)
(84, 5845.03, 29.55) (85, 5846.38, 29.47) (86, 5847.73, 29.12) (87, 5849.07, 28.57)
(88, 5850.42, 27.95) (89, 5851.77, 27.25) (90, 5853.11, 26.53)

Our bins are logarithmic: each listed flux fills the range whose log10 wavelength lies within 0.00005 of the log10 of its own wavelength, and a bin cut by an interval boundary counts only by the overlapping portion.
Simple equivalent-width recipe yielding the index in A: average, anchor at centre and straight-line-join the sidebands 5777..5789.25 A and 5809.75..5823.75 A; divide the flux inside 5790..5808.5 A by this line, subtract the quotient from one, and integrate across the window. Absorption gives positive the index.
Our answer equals -1.9 A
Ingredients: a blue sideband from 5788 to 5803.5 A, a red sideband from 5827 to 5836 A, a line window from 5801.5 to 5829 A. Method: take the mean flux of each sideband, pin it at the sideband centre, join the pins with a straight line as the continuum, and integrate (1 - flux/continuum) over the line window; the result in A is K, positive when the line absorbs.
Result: 0.8 A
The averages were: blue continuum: 30.5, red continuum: 29.5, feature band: 29.1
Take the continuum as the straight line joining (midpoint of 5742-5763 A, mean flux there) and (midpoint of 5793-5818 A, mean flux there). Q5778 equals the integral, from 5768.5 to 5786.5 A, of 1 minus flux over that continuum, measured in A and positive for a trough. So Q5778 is 0.7 A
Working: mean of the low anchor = 29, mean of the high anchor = 29.9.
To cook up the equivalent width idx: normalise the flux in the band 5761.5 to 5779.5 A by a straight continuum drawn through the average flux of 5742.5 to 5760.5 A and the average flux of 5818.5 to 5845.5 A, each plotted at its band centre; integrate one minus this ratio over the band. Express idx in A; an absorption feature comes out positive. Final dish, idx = 0.4 A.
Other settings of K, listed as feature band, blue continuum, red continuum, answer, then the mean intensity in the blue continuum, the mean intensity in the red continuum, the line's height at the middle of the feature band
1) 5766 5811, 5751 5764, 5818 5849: -0.20 A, 29.5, 29.1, 29.3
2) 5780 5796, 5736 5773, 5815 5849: -0.01 A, 28.8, 28.9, 28.8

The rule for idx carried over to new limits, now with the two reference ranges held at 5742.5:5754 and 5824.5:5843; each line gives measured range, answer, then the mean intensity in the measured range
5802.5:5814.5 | -0.3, 29.8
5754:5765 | -0.3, 29.4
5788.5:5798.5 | -0.4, 30.2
